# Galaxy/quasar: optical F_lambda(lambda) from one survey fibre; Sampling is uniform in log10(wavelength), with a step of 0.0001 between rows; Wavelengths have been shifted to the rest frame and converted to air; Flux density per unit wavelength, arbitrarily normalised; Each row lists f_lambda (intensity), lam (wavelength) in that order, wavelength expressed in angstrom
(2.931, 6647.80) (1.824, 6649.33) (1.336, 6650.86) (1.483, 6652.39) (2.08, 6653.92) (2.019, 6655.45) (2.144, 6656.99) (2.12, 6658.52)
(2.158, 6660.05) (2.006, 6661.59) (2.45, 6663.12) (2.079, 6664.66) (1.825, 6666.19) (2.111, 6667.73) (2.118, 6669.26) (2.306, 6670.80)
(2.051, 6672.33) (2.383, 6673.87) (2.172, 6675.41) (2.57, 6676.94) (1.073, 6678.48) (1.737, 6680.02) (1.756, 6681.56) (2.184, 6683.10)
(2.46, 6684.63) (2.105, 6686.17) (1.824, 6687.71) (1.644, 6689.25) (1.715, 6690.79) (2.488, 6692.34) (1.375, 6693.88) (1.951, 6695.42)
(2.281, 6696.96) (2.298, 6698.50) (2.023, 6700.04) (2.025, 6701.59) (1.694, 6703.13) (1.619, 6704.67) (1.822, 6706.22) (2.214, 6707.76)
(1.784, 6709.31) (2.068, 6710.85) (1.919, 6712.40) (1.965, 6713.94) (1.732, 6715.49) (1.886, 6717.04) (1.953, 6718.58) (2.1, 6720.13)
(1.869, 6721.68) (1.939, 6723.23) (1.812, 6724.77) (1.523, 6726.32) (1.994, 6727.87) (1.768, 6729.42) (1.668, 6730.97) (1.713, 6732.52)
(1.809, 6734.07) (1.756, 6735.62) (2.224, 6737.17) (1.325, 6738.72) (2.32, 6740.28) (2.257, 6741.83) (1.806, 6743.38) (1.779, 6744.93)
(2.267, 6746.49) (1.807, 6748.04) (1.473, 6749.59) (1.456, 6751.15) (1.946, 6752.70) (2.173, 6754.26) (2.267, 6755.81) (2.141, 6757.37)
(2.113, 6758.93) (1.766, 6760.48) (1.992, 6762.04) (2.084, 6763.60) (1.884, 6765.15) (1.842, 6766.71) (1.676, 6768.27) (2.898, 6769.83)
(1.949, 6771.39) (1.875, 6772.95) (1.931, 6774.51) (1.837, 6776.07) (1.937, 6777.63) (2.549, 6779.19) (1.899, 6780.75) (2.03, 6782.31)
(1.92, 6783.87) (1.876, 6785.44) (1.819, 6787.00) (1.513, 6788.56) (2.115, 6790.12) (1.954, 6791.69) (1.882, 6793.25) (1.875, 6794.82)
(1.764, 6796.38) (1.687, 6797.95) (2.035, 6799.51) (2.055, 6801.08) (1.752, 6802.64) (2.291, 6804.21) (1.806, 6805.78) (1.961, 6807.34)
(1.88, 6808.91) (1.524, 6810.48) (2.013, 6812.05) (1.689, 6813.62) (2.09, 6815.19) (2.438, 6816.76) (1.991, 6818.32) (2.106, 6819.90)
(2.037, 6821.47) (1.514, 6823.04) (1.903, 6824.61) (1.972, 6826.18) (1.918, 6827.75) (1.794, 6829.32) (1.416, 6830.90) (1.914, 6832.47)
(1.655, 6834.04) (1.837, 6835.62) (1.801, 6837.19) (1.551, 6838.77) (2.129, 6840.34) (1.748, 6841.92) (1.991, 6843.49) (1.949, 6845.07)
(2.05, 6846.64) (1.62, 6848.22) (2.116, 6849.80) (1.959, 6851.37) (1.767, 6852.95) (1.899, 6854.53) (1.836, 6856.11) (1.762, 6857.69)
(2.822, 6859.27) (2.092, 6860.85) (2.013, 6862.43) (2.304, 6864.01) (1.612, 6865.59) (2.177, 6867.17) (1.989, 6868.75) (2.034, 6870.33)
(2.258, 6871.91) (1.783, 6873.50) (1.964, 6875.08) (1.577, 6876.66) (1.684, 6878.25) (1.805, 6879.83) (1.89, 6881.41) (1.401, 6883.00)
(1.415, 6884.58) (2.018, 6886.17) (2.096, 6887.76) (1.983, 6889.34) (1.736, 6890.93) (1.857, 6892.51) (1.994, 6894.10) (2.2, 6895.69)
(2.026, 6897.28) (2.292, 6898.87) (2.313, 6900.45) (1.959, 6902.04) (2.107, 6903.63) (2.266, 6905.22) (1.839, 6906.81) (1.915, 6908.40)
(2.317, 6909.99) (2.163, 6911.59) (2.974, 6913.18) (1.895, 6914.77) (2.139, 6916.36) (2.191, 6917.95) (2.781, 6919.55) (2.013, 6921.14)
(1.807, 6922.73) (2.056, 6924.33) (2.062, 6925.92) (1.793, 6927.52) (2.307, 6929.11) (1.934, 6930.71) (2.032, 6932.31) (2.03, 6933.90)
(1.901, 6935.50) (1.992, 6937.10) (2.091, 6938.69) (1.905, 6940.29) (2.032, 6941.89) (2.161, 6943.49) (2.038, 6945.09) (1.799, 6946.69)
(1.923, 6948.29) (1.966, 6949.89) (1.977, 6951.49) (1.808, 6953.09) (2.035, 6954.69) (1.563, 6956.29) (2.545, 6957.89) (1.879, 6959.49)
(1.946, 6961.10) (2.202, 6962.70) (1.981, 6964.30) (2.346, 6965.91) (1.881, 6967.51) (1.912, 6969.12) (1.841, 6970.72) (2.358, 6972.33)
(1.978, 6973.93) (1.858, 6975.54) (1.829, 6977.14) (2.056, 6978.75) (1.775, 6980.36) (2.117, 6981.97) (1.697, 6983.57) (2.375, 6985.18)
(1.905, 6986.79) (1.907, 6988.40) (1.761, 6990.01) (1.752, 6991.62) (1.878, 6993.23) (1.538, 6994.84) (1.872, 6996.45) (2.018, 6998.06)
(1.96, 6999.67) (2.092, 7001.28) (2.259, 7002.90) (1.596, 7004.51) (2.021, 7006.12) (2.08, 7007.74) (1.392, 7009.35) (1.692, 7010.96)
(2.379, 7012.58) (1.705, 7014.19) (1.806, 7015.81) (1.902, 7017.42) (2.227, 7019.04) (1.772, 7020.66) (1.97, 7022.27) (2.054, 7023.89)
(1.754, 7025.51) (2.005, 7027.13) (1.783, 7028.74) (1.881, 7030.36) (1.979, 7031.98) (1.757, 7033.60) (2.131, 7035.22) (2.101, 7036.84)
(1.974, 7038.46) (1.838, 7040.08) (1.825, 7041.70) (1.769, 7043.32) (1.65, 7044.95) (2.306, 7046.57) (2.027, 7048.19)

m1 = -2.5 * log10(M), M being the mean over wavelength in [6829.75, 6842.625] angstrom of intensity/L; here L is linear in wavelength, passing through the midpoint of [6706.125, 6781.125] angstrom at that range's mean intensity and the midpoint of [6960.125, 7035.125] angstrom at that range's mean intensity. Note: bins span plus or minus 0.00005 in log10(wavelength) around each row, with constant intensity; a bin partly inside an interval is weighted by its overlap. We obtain 0.105 mag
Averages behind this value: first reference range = 1.94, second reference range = 1.93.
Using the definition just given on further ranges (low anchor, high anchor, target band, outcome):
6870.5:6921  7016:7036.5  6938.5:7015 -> 0.011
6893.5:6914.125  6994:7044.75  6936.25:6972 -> 0.034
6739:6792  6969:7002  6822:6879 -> 0.029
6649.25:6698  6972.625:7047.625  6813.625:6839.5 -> 0.054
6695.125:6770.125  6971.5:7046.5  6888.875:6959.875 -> -0.076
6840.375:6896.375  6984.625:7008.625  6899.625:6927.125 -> -0.123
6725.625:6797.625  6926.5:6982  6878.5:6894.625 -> 0.089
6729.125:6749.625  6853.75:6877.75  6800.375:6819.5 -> -0.008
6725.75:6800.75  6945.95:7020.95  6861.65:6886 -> 0.038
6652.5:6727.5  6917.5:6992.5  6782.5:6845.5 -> 0.063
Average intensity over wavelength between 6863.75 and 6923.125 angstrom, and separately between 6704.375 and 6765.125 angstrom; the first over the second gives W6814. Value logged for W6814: 1.06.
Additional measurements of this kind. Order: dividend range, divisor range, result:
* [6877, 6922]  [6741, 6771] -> 1.03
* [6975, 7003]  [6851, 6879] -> 0.97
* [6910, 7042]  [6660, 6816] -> 1.02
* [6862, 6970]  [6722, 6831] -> 1.05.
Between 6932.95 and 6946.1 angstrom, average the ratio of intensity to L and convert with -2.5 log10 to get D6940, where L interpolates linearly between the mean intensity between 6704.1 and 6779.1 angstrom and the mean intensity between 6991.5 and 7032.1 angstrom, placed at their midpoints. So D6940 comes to -0.06 mag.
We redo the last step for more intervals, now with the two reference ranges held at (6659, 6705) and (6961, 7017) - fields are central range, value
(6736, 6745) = 0.03 mag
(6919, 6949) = -0.04 mag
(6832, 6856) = 0.06 mag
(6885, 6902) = -0.04 mag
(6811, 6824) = 0.01 mag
